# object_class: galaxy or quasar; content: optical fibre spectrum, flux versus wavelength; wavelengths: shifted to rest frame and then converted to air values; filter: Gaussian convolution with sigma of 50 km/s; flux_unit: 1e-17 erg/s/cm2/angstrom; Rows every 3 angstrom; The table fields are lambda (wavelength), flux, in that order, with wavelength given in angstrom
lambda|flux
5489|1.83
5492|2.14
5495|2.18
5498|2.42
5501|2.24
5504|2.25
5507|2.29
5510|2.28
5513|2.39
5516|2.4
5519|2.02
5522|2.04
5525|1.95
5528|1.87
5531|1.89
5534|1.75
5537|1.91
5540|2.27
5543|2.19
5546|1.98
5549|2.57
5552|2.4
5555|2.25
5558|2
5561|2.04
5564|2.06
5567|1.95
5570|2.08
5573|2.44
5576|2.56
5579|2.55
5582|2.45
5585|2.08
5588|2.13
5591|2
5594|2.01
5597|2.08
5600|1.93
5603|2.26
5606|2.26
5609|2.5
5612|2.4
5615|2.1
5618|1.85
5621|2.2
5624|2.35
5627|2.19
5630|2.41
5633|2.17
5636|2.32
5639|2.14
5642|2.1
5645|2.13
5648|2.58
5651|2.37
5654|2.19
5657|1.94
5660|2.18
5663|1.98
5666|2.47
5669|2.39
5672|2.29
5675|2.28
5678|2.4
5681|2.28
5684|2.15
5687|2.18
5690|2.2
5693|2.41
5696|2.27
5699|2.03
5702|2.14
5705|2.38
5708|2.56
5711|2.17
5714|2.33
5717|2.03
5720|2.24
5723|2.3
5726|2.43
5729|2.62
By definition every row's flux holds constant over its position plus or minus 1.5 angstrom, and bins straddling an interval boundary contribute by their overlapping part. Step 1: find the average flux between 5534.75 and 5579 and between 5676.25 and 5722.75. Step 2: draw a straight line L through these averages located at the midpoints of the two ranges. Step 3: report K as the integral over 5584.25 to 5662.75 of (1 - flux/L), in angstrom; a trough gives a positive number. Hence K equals 1.36 angstrom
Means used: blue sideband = 2.2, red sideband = 2.25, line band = 2.19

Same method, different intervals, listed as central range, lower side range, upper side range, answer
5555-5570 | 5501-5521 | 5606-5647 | 1.4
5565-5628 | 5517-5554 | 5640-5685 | -1.4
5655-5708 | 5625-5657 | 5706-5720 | 0.4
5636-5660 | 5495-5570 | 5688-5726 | 0.1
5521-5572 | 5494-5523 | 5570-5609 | 3.9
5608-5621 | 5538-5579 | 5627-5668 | 0.2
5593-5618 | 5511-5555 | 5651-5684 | 0.1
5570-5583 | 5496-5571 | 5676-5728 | -1.7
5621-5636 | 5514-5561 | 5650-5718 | -0.6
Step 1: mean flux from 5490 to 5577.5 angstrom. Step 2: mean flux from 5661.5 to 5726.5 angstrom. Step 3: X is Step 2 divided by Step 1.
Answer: 1.0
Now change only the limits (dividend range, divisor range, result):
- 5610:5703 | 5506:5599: 1.03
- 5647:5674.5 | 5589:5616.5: 1.04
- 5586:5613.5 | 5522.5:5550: 1.07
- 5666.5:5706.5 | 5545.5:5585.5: 1.01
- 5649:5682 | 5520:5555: 1.08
